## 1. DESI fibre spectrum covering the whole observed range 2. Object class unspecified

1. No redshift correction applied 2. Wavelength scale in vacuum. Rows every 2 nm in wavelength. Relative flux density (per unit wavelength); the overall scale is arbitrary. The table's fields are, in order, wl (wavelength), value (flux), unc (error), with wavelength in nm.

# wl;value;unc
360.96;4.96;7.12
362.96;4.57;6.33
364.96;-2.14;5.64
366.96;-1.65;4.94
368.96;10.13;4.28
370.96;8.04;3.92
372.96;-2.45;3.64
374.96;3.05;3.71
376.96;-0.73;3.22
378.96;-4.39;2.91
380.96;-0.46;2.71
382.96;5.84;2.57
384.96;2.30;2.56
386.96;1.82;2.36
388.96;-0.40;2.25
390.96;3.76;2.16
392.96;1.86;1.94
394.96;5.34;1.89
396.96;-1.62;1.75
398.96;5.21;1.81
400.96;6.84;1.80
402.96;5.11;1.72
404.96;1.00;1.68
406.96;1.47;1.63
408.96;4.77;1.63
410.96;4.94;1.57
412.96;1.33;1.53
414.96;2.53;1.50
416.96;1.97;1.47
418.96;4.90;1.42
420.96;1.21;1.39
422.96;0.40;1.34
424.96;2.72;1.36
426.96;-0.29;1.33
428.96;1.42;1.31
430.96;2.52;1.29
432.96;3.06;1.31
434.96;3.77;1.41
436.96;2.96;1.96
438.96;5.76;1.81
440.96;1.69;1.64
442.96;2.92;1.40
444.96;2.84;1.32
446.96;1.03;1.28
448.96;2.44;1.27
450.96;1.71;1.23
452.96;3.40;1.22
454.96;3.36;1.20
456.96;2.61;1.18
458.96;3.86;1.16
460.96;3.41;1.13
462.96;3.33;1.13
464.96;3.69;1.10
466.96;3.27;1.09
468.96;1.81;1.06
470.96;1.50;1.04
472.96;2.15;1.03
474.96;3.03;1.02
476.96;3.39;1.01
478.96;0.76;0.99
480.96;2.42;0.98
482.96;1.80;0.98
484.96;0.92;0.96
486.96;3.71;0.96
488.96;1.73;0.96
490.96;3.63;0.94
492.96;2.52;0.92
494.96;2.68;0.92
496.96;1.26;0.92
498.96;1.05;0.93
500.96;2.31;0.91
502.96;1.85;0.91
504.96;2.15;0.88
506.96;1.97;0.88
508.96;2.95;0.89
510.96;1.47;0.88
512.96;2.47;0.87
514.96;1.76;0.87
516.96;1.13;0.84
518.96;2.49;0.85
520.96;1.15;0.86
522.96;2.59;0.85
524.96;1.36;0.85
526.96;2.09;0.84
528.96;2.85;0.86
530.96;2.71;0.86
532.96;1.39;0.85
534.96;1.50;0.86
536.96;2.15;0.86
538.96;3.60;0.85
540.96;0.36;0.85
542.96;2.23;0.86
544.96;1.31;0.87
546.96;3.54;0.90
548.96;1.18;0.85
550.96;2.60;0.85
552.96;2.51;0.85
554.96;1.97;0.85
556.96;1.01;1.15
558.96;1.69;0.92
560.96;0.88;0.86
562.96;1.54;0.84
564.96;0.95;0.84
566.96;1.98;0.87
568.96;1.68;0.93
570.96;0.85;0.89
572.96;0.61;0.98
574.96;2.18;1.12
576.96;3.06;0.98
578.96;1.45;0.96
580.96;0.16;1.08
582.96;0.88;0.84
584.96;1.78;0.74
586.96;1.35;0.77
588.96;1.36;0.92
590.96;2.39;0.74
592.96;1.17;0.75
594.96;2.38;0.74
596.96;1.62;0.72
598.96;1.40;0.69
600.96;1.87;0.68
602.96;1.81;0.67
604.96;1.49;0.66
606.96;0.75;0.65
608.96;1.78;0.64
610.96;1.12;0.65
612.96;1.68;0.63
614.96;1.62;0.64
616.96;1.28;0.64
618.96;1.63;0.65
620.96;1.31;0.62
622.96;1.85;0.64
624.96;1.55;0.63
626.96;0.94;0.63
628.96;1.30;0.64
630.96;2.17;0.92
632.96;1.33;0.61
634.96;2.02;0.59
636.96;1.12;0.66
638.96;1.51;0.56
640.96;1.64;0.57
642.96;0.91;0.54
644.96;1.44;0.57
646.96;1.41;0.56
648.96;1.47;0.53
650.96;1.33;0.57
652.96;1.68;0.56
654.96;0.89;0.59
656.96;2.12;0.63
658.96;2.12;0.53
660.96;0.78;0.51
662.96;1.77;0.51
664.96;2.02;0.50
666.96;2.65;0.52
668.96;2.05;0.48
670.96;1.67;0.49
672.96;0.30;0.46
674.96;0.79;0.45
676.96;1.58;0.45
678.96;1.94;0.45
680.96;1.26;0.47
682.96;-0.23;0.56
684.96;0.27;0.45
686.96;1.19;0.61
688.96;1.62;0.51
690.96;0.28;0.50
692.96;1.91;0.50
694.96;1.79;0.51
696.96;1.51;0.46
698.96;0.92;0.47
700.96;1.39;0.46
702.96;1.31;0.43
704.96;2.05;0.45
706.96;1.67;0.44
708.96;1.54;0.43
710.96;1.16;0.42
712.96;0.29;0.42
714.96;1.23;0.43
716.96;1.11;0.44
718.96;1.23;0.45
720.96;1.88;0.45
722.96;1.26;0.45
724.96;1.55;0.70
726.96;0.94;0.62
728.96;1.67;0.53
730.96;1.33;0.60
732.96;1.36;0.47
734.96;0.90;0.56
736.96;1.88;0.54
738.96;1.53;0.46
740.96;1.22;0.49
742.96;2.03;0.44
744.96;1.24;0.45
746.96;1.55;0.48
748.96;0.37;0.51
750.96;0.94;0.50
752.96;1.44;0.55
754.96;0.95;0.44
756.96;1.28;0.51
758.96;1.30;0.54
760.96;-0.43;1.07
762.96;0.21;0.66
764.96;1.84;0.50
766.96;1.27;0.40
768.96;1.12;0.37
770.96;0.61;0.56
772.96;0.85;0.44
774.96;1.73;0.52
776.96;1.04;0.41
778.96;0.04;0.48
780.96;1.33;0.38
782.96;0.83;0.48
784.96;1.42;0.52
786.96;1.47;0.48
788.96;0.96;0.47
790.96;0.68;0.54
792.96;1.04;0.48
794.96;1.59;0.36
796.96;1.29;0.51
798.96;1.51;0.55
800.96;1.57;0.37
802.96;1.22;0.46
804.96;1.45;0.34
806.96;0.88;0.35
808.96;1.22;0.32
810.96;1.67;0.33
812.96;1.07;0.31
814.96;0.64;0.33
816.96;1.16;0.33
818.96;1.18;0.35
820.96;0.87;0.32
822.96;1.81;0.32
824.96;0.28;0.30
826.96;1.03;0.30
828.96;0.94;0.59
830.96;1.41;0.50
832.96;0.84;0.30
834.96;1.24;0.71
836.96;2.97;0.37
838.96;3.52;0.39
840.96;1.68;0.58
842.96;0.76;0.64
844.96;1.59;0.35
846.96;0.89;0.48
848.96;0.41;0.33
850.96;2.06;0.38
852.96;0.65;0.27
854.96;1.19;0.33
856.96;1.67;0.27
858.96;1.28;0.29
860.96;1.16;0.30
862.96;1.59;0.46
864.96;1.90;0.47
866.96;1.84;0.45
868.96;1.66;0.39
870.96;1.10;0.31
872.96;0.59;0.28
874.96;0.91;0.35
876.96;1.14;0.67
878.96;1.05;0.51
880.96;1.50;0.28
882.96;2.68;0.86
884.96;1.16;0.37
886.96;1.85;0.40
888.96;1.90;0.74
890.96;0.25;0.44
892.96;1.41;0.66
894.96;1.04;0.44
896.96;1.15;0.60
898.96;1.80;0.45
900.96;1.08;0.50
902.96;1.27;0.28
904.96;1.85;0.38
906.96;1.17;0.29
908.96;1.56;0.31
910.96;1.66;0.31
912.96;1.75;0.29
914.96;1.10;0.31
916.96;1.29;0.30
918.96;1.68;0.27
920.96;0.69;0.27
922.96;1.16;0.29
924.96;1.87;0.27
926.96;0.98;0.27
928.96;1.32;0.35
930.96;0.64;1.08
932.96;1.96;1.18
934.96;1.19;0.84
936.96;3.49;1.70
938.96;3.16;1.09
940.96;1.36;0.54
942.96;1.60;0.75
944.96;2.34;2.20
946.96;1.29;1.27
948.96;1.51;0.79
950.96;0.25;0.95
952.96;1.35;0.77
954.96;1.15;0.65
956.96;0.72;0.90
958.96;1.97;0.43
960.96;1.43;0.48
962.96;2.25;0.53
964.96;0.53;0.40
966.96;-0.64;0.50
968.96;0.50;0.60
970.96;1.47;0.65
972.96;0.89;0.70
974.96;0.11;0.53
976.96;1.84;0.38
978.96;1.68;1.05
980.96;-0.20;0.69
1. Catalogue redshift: 1.25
